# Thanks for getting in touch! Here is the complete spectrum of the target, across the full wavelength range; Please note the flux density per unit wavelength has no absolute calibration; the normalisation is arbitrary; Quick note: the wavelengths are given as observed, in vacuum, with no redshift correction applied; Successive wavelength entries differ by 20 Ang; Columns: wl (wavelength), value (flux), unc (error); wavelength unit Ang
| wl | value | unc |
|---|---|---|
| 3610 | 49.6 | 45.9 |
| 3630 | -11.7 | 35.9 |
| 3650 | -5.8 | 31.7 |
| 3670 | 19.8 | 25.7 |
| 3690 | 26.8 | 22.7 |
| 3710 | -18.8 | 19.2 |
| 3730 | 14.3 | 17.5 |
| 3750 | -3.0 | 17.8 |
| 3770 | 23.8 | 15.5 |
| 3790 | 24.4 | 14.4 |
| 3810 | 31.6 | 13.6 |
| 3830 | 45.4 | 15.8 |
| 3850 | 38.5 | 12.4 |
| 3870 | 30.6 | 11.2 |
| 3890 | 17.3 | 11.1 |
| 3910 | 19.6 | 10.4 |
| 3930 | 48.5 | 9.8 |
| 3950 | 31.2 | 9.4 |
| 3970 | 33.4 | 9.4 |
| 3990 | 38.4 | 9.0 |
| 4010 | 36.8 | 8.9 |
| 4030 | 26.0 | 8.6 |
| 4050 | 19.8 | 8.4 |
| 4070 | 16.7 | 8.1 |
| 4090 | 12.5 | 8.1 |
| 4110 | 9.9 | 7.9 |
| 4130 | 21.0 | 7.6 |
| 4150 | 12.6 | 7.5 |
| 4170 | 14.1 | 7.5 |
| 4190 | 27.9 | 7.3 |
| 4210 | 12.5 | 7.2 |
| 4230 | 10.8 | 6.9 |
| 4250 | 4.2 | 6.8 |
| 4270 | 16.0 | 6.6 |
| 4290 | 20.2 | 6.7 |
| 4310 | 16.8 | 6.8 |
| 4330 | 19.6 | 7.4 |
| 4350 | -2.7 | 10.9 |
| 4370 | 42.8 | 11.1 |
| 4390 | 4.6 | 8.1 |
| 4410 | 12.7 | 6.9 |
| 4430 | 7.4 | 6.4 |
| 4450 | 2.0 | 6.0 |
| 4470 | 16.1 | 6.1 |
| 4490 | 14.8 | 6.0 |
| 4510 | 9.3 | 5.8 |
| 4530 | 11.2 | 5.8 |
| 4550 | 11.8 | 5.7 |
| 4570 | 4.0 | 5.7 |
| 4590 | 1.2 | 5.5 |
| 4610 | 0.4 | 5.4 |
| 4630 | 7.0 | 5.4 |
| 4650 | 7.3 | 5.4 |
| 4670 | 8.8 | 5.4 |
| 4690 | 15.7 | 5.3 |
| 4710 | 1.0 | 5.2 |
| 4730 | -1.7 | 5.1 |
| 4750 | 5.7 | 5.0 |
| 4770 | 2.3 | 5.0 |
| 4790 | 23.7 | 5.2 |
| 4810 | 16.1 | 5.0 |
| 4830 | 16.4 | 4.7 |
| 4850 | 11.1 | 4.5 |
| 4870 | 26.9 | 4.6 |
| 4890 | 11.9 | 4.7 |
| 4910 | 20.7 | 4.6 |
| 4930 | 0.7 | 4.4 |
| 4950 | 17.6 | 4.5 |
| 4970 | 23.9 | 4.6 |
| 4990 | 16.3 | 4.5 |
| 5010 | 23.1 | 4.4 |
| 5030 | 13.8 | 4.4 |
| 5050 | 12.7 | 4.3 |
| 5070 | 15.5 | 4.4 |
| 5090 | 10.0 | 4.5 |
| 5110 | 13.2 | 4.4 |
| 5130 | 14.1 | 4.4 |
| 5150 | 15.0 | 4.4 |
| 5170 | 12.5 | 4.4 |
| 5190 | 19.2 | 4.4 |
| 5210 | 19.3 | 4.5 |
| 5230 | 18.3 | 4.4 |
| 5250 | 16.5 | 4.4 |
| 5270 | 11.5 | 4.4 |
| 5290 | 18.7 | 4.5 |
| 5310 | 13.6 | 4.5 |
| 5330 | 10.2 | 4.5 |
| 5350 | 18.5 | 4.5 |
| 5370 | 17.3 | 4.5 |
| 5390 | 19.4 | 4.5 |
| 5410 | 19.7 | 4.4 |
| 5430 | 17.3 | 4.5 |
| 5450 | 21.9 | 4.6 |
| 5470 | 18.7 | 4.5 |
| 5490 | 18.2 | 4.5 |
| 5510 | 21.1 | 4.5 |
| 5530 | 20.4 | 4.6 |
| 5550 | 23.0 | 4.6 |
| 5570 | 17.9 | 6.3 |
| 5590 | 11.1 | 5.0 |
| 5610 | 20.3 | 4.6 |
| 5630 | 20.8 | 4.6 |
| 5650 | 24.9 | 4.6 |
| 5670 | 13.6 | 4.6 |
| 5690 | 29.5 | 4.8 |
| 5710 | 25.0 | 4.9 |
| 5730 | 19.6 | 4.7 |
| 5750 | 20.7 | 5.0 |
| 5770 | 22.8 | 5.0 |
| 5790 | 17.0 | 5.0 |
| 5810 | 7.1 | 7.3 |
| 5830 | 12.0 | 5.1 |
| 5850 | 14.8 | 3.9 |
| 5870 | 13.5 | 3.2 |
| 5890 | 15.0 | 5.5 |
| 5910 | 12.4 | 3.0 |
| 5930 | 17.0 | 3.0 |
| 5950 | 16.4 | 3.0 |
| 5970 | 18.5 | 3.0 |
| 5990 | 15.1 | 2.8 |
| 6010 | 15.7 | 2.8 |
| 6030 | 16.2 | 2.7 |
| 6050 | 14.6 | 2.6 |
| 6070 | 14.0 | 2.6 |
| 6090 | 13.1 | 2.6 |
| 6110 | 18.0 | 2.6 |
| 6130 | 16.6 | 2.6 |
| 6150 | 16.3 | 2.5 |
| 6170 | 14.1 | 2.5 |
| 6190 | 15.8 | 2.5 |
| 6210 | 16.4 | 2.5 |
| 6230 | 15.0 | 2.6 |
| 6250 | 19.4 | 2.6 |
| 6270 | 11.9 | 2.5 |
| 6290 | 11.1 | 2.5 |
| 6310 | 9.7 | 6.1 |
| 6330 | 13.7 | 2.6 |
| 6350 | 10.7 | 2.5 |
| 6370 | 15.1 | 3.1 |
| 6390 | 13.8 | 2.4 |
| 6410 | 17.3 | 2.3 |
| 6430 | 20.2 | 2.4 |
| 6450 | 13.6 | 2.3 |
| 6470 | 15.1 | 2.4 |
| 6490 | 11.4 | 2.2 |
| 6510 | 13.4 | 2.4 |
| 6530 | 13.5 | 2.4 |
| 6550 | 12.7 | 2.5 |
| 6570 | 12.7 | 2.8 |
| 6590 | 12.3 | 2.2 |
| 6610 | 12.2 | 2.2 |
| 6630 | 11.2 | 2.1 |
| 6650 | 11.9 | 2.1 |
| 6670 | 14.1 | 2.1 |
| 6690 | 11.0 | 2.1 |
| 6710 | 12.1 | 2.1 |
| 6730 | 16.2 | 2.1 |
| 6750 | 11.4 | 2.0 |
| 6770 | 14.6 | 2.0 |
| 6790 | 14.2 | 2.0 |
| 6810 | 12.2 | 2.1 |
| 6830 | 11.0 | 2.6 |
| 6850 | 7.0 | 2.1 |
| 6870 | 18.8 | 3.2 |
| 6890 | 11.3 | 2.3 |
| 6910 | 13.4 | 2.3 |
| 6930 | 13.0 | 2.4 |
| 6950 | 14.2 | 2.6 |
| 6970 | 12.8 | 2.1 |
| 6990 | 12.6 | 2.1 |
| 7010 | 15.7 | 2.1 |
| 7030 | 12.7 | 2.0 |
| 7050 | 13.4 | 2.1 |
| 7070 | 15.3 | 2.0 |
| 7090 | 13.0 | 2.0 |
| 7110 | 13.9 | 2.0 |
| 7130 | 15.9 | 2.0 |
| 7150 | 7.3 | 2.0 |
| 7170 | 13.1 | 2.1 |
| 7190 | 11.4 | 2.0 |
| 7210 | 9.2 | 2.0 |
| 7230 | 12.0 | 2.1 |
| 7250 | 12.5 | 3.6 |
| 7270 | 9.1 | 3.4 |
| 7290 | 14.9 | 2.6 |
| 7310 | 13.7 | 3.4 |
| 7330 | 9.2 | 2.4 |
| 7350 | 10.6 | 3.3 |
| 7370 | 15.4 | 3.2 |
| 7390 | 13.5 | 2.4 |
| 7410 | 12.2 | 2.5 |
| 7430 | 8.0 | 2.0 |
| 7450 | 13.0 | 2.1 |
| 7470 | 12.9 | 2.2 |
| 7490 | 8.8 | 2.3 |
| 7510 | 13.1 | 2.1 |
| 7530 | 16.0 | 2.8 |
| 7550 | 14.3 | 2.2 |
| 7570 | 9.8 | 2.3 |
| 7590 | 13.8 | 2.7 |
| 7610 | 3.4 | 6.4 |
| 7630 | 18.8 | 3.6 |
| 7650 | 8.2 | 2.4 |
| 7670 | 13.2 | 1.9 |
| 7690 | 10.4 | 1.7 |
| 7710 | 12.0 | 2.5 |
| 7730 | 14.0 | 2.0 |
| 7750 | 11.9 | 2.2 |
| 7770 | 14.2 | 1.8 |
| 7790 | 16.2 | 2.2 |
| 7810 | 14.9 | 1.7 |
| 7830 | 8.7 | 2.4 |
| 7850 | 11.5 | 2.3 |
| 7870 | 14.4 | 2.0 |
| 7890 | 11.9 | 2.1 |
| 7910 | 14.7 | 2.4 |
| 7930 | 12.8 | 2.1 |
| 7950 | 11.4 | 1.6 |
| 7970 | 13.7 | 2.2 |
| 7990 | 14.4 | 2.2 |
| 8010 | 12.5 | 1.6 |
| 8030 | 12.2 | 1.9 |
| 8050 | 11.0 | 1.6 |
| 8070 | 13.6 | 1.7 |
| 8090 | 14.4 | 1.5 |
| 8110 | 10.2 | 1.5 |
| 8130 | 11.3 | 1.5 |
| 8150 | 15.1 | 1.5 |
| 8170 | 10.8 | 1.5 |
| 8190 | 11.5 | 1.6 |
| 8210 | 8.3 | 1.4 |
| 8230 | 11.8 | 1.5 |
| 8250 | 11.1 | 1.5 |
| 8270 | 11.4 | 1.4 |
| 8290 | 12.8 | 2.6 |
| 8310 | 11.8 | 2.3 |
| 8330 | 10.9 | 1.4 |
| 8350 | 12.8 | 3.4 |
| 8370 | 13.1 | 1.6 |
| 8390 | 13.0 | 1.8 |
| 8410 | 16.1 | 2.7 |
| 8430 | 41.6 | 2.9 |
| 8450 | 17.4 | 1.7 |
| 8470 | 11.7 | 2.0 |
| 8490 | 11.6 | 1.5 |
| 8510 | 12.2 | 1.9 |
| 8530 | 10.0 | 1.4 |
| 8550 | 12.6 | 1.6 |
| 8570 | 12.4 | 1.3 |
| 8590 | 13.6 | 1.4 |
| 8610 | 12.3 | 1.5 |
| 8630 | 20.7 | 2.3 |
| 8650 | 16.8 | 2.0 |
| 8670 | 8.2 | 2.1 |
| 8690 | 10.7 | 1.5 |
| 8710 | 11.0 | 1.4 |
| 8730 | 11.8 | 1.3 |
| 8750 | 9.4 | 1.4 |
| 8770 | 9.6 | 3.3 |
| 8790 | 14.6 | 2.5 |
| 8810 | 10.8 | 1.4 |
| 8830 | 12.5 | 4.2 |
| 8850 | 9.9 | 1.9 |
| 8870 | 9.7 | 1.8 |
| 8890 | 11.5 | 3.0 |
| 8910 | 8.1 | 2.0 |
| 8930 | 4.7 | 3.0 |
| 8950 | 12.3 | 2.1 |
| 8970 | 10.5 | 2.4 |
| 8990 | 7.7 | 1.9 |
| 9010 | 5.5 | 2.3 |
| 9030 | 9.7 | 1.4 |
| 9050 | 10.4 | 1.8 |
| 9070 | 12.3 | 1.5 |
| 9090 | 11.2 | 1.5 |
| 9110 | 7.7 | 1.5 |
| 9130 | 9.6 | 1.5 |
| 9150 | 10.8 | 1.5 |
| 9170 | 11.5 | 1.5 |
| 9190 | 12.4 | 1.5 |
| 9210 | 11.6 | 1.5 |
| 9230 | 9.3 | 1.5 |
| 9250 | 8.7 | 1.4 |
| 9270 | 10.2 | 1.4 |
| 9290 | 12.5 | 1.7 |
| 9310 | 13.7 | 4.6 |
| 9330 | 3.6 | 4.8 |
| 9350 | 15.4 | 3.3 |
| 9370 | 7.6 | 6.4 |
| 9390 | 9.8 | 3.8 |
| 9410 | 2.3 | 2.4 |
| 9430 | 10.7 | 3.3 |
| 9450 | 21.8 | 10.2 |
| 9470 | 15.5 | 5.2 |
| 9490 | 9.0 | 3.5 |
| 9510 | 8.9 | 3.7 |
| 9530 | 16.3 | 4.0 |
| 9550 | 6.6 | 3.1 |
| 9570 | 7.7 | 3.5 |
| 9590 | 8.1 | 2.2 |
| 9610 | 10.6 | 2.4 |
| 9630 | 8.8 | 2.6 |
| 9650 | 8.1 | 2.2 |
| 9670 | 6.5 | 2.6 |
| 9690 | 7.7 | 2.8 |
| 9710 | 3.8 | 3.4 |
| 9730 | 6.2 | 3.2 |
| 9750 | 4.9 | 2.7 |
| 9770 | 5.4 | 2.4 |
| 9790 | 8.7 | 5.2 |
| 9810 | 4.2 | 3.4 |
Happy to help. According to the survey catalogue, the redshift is 0.285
